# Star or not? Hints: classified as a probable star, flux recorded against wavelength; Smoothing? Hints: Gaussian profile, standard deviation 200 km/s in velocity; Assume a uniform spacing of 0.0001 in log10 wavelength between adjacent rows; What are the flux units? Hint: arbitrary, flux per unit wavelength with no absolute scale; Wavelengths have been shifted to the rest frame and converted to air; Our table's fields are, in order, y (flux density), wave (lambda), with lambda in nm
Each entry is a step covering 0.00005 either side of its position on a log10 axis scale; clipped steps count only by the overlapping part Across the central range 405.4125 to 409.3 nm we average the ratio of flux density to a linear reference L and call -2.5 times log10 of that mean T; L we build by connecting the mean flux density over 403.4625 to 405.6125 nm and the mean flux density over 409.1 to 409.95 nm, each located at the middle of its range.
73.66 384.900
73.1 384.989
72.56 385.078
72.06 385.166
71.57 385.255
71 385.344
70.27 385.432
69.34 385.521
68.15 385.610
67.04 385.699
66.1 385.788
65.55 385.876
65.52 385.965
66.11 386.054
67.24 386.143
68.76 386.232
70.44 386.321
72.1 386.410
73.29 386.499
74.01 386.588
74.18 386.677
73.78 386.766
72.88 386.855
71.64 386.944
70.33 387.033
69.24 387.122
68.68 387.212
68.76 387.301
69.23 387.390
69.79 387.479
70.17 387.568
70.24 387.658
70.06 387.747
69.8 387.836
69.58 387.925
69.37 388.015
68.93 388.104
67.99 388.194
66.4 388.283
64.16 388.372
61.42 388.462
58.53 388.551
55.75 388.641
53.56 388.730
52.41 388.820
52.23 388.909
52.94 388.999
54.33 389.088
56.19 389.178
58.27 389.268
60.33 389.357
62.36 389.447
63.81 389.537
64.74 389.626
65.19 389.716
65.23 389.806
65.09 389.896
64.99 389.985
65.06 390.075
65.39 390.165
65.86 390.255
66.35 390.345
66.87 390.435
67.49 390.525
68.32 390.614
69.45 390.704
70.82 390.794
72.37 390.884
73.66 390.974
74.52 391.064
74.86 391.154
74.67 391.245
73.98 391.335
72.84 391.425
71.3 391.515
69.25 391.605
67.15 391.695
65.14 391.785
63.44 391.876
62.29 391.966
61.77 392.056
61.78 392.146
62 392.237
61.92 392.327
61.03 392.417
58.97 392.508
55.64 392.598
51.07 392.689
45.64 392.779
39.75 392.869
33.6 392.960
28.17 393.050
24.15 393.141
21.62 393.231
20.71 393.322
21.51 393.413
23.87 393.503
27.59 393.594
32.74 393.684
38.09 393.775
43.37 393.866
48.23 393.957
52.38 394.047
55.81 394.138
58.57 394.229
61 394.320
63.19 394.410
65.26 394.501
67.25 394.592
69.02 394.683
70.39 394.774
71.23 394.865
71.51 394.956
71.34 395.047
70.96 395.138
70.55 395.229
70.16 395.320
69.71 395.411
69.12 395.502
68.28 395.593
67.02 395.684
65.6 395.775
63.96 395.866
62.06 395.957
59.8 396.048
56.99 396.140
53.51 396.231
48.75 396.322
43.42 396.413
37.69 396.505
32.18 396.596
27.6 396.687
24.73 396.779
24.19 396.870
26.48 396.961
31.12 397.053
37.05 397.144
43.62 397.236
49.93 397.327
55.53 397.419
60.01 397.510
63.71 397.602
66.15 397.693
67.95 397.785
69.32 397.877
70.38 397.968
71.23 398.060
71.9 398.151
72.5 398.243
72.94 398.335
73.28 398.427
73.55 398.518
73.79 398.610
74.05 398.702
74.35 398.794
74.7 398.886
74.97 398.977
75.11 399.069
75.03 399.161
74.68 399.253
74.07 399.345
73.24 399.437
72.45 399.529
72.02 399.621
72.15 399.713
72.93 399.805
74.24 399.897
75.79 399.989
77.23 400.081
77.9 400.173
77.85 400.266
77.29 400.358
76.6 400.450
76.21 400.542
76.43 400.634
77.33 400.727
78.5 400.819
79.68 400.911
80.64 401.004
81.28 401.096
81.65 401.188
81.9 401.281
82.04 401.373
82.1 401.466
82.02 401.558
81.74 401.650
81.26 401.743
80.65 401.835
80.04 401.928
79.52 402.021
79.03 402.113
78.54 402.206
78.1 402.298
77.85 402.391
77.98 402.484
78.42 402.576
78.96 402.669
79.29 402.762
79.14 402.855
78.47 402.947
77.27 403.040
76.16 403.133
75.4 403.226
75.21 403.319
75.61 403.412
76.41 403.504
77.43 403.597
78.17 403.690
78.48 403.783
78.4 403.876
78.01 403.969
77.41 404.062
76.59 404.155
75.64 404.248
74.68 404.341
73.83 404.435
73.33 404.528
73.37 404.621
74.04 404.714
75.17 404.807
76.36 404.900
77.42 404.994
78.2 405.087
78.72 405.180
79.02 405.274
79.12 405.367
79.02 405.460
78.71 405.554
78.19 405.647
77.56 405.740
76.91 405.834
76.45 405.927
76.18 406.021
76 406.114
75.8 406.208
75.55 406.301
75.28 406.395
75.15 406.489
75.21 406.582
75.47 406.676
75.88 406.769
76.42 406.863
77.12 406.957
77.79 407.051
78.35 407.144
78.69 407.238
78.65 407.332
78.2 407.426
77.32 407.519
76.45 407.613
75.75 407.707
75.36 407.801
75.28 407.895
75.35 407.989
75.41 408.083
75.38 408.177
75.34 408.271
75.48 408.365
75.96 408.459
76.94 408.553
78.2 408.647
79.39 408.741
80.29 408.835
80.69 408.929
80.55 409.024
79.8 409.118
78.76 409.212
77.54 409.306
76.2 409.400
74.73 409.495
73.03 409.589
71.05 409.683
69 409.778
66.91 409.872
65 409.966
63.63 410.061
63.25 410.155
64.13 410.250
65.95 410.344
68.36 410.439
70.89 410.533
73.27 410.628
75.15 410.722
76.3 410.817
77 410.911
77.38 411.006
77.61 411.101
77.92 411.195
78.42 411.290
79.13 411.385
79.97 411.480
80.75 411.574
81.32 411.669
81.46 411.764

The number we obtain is -0.03 mag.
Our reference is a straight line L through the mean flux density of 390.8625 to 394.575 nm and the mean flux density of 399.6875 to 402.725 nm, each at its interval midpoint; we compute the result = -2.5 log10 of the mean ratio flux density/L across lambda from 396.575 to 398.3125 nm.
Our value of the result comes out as 0.30 mag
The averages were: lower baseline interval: 53.5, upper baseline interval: 78.6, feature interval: 51.4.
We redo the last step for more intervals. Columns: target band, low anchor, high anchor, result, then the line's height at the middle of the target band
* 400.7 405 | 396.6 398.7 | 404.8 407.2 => -0.14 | 69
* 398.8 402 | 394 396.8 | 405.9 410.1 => -0.17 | 66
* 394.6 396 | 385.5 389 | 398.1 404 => 0.06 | 72.9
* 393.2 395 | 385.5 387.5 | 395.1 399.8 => 0.28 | 63.9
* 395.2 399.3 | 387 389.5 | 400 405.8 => 0.21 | 72.4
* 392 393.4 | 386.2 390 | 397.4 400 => 0.44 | 68.2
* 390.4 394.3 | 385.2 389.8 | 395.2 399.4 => 0.16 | 63.1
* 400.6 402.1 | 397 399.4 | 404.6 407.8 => -0.15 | 70.4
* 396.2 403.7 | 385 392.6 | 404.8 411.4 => 0.04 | 71.8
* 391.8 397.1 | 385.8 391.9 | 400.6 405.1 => 0.36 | 71.3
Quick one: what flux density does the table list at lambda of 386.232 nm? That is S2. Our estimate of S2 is 68.76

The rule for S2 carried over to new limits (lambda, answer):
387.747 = 70.06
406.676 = 75.47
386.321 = 70.44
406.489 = 75.15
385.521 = 69.34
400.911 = 79.68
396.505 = 37.69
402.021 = 79.52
